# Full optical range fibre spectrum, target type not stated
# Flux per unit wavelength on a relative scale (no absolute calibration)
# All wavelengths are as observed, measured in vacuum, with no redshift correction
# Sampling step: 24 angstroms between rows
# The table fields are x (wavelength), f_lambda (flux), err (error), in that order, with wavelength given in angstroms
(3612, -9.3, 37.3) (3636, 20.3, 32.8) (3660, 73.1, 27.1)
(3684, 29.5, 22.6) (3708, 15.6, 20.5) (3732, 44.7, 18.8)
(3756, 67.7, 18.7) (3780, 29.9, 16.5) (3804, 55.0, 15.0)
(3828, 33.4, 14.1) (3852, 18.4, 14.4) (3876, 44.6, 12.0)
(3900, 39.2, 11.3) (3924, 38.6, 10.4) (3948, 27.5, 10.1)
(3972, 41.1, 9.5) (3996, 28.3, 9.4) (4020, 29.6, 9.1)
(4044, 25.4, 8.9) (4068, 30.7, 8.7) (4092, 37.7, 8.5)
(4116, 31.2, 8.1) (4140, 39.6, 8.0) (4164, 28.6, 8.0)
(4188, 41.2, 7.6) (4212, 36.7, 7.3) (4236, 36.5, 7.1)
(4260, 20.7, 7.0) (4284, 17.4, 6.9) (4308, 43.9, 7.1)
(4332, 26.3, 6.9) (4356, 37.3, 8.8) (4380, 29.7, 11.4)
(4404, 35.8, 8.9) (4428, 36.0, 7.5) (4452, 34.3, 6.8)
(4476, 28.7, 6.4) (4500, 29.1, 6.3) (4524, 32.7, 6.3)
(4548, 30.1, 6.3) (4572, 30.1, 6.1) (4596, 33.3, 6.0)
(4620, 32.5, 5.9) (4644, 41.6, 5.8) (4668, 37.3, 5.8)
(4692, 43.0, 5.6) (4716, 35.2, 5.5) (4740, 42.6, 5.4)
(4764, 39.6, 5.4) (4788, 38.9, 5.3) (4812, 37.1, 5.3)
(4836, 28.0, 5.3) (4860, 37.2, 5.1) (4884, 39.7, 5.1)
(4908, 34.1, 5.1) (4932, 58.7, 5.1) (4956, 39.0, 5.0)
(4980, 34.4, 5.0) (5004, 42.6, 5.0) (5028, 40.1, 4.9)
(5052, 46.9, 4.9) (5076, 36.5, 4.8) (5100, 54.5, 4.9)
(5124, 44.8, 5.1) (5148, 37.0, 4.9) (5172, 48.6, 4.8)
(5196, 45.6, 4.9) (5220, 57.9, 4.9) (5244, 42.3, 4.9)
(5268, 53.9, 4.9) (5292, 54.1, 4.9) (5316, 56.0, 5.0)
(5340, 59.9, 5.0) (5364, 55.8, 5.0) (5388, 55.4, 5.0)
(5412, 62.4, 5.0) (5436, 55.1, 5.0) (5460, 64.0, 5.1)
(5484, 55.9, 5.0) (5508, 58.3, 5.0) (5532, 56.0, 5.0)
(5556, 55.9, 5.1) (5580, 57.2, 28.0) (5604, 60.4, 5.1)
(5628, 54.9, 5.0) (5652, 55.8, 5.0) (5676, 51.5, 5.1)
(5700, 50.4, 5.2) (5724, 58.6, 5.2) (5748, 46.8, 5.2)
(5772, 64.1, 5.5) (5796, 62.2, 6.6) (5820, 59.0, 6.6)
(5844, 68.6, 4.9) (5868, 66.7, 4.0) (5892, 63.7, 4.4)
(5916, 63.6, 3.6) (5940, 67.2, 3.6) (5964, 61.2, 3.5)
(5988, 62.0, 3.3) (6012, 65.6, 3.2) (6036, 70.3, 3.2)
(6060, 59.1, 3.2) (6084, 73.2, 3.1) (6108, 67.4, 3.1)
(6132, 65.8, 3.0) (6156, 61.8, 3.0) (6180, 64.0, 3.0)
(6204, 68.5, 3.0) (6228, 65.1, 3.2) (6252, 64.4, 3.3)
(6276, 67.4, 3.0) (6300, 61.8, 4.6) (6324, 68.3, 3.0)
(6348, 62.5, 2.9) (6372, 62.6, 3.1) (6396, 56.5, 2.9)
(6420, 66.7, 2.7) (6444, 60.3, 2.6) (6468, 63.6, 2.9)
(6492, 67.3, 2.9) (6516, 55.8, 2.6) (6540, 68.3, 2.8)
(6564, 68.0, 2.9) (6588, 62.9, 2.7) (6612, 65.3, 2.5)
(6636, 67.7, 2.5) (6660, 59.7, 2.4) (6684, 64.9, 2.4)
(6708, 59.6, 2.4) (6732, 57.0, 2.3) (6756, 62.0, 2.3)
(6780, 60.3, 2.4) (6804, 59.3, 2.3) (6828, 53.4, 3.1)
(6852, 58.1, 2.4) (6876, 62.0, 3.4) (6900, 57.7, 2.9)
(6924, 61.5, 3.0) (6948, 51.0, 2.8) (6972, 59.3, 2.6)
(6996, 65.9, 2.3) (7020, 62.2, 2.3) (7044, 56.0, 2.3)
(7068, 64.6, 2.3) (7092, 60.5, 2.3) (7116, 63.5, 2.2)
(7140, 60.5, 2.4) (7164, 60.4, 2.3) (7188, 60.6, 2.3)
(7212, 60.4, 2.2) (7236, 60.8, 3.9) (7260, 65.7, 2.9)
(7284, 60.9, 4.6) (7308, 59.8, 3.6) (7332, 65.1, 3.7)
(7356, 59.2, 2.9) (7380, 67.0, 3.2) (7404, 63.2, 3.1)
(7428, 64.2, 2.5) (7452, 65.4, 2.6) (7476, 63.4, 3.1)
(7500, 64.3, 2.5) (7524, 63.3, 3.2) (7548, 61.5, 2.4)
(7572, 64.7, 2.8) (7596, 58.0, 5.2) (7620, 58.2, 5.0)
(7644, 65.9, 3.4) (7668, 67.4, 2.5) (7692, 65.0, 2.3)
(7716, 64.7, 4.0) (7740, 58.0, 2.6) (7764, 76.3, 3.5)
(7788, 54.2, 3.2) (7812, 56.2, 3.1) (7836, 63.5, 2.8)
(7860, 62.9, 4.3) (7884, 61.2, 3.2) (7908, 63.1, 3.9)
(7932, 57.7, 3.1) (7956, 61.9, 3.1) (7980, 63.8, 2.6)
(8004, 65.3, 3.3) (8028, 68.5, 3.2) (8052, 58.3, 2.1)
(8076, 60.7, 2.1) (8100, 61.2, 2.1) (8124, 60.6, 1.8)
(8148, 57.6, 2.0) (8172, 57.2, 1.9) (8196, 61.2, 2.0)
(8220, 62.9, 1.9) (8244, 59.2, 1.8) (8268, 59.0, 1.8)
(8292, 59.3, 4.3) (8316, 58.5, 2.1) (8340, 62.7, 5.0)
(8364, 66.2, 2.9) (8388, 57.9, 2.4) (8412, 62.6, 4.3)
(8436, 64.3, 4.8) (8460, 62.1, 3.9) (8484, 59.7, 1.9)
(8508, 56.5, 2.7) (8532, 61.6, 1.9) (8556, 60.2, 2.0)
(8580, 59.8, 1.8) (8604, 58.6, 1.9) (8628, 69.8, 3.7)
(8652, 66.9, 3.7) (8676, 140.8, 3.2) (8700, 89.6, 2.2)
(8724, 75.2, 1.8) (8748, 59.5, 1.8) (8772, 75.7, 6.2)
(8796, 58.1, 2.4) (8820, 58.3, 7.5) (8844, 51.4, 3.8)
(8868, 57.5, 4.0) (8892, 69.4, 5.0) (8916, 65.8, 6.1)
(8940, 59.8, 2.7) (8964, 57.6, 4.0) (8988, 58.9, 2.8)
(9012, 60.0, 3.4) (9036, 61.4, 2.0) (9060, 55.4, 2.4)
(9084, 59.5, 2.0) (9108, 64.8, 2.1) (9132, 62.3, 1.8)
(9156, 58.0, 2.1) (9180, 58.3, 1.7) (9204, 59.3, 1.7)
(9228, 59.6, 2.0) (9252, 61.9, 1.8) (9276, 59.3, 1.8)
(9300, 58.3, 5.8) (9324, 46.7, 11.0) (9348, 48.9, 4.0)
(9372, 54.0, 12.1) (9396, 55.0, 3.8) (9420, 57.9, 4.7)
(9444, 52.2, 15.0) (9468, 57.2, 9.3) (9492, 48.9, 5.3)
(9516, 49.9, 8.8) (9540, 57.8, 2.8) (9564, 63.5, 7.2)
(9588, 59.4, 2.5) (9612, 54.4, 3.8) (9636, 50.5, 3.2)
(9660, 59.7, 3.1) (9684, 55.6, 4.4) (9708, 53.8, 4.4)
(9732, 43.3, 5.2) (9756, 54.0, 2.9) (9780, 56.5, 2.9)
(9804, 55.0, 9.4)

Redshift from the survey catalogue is 0.32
